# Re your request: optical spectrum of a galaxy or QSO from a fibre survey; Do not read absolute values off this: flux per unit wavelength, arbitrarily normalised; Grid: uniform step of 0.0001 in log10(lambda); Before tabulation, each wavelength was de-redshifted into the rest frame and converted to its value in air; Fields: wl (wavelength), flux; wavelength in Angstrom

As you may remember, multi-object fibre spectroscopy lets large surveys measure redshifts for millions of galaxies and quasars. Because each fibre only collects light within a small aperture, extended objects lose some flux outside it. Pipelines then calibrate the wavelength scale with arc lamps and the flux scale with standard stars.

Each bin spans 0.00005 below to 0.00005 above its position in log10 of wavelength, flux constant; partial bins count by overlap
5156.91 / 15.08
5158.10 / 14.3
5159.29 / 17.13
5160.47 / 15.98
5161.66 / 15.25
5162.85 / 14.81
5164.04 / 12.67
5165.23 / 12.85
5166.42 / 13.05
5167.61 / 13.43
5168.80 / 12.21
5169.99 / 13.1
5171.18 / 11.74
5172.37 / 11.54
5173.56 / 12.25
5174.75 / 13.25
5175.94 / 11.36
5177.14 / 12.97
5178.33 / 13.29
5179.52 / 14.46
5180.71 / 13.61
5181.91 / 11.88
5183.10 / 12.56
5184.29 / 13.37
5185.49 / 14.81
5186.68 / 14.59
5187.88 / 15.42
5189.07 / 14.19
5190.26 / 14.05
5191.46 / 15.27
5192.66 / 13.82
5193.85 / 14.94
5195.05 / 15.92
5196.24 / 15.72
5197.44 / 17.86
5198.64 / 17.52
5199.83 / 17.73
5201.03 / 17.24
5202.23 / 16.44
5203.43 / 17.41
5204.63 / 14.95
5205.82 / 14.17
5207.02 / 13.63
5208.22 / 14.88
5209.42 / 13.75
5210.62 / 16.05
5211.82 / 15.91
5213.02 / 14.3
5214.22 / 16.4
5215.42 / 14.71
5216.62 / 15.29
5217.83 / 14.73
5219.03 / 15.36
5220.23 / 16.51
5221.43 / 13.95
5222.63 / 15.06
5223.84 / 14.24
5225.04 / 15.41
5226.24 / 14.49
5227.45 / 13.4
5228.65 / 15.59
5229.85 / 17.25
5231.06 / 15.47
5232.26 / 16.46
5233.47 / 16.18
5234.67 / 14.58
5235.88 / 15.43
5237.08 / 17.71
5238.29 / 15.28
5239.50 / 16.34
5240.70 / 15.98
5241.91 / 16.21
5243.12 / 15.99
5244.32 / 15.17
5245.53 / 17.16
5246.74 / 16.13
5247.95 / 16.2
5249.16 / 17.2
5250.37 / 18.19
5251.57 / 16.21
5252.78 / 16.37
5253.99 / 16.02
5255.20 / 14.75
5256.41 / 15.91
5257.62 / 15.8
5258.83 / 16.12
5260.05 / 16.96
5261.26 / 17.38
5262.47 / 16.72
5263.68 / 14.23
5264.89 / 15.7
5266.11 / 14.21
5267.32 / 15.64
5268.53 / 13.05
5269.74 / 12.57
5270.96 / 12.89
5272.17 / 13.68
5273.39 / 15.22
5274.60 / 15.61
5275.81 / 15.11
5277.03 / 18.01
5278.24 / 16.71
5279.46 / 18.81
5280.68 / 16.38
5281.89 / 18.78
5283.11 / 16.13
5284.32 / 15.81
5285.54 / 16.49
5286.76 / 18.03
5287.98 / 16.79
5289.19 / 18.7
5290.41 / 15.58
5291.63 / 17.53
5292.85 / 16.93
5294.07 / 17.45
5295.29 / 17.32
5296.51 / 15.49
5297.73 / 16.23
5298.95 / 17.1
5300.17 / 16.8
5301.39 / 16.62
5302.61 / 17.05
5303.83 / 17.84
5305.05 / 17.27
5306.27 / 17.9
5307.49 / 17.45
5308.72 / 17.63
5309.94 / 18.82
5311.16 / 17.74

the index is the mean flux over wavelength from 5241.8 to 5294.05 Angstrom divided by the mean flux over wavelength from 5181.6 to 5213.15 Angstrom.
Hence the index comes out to 1.06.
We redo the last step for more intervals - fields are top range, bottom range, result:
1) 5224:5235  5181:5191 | 1.11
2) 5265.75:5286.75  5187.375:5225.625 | 1.02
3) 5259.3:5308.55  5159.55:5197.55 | 1.19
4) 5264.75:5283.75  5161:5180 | 1.19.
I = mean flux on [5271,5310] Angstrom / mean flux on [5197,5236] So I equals 1.08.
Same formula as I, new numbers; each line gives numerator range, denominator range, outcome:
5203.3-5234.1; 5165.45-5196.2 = 1.12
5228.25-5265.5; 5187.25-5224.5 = 1.05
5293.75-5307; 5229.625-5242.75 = 1.06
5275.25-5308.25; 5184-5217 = 1.11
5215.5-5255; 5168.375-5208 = 1.10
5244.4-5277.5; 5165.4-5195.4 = 1.16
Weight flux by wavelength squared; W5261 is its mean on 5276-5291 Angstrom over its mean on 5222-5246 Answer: 1.11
